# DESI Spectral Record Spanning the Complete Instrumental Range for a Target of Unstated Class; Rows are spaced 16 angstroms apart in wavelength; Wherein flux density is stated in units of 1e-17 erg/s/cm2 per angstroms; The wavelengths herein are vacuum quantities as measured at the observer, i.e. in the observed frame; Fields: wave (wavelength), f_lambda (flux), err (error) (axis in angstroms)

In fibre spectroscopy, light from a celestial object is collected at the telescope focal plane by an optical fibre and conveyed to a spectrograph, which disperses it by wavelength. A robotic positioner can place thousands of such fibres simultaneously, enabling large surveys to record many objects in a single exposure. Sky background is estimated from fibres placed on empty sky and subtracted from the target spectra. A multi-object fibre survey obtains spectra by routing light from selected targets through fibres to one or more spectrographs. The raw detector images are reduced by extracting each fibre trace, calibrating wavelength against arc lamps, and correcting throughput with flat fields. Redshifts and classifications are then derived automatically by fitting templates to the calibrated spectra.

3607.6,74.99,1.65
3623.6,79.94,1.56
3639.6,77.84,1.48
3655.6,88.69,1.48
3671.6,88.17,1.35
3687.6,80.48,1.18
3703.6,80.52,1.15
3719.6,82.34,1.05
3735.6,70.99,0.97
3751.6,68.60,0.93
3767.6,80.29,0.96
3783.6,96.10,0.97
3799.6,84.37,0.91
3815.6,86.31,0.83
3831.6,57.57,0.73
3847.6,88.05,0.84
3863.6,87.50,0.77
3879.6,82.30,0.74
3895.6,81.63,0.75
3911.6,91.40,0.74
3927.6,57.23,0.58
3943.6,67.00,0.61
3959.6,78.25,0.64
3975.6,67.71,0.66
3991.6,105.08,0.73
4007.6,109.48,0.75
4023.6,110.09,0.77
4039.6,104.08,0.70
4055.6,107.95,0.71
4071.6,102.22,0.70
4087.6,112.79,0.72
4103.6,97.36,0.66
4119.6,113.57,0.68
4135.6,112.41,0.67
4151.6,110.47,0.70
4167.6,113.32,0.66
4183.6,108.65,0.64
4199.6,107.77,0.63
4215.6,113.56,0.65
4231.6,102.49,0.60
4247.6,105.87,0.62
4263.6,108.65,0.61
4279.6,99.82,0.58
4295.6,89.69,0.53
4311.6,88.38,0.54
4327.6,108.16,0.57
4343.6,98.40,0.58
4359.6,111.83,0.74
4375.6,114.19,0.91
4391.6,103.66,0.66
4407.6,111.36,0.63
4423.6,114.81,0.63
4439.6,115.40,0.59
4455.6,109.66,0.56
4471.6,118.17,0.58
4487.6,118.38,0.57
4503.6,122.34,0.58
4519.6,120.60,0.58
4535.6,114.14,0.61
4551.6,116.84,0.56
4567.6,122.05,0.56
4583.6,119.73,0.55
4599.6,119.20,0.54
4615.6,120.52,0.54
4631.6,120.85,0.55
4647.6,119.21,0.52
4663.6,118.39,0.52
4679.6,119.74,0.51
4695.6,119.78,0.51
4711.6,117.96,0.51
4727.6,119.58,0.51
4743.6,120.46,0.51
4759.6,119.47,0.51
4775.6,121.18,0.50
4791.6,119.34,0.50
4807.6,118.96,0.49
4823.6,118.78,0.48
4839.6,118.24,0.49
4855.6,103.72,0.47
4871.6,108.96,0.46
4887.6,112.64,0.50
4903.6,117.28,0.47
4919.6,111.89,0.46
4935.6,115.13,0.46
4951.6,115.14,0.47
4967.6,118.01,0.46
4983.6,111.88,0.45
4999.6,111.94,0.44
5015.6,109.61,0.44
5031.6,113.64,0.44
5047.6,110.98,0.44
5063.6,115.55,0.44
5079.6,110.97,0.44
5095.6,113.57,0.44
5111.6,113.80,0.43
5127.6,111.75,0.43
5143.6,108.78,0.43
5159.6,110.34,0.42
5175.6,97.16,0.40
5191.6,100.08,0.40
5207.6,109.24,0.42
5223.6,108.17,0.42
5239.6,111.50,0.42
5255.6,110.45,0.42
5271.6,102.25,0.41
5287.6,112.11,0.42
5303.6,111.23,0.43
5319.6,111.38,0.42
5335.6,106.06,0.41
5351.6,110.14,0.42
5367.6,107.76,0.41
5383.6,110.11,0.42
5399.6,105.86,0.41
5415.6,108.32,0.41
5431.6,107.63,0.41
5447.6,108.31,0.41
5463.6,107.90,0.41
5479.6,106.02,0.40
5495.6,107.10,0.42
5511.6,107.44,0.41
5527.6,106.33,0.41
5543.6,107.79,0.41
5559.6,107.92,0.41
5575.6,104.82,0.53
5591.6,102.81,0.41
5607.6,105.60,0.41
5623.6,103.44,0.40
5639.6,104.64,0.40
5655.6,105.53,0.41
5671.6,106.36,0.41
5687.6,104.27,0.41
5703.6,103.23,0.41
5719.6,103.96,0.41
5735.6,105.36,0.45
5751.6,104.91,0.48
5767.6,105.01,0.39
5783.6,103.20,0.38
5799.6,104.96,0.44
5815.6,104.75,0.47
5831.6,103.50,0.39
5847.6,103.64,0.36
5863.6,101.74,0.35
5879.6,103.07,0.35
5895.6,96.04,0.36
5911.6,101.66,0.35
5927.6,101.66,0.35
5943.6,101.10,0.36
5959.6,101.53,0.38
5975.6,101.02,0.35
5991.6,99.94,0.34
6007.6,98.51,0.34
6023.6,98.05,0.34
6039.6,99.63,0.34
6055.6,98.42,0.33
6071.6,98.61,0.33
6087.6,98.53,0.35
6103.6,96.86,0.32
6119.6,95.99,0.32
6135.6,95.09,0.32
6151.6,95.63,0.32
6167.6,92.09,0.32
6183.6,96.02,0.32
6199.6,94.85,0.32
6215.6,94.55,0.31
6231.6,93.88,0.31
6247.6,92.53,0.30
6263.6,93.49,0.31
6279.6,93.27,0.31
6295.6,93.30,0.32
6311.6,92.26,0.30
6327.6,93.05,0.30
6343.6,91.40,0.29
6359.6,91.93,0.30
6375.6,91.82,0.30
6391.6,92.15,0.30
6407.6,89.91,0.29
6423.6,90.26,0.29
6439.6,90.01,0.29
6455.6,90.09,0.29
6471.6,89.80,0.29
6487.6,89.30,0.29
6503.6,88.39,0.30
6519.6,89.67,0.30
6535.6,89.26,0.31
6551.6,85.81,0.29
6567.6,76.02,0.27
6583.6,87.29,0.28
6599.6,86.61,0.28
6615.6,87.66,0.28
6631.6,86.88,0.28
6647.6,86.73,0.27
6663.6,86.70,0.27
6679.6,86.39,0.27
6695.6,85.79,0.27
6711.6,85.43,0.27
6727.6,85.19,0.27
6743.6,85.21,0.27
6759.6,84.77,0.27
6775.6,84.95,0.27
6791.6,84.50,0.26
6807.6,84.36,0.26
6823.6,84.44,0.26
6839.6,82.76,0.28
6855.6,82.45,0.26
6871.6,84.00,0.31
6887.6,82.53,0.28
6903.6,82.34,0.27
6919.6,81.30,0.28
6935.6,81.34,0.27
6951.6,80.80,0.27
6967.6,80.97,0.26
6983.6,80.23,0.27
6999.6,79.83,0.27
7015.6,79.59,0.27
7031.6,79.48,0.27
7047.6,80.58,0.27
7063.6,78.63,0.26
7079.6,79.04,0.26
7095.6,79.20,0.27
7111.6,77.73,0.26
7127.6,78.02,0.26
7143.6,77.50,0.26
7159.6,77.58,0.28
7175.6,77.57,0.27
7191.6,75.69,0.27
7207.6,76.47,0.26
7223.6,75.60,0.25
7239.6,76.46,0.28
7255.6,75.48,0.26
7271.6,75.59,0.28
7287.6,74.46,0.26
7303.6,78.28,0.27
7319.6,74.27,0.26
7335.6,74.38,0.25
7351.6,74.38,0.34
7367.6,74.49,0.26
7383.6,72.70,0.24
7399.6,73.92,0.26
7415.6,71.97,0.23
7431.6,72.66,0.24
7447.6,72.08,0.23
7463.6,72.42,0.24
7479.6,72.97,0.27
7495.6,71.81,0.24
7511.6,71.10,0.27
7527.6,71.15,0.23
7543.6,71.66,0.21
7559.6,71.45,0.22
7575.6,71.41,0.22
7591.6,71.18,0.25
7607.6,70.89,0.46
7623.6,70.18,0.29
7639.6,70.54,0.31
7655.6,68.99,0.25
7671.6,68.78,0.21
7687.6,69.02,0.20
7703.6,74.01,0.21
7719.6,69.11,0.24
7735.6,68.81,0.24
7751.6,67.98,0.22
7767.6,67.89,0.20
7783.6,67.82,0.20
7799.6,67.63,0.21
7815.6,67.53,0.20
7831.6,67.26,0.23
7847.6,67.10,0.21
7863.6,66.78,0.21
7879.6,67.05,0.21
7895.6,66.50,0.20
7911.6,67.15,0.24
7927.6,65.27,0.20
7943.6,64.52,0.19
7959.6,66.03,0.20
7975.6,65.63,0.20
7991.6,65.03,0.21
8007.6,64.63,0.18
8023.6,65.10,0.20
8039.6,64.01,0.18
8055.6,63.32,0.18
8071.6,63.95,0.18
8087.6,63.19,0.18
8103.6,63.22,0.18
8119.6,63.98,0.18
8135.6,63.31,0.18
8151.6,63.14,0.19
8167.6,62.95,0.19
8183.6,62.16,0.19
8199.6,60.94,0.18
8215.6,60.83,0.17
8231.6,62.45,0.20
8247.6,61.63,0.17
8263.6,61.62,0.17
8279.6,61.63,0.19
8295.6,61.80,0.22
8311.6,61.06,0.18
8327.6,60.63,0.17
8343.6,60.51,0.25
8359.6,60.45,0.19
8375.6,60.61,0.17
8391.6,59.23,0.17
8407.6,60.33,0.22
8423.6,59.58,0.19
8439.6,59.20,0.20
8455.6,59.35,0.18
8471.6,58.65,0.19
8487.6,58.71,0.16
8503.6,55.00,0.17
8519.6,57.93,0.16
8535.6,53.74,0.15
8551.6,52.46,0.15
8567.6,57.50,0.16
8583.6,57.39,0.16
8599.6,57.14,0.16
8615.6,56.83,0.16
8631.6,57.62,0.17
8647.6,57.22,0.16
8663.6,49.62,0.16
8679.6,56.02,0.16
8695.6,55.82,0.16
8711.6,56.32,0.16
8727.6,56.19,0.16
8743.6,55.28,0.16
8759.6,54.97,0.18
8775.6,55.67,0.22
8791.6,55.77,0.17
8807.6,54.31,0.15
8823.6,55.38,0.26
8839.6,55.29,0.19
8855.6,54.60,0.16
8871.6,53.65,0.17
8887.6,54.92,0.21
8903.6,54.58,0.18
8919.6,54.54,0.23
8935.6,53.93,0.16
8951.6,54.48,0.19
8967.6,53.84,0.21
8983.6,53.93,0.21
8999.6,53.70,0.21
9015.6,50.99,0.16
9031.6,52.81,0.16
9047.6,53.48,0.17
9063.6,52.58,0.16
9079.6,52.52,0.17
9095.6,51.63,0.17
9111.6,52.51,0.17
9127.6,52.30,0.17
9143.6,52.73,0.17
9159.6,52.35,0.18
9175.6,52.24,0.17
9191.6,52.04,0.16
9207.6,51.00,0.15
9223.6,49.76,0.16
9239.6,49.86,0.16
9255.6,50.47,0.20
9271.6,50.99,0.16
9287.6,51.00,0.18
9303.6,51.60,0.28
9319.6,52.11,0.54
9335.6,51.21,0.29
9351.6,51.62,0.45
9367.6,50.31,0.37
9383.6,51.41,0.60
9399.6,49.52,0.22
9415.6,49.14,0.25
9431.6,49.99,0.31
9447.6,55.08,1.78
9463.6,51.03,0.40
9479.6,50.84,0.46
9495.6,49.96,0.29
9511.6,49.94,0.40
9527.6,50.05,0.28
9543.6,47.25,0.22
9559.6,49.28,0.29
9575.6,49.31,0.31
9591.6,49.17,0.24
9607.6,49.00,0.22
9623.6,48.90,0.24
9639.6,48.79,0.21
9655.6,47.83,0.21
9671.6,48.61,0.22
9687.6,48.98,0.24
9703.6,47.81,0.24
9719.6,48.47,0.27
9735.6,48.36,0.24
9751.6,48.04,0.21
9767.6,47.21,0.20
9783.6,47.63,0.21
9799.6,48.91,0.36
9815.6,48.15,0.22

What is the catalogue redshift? 0.00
